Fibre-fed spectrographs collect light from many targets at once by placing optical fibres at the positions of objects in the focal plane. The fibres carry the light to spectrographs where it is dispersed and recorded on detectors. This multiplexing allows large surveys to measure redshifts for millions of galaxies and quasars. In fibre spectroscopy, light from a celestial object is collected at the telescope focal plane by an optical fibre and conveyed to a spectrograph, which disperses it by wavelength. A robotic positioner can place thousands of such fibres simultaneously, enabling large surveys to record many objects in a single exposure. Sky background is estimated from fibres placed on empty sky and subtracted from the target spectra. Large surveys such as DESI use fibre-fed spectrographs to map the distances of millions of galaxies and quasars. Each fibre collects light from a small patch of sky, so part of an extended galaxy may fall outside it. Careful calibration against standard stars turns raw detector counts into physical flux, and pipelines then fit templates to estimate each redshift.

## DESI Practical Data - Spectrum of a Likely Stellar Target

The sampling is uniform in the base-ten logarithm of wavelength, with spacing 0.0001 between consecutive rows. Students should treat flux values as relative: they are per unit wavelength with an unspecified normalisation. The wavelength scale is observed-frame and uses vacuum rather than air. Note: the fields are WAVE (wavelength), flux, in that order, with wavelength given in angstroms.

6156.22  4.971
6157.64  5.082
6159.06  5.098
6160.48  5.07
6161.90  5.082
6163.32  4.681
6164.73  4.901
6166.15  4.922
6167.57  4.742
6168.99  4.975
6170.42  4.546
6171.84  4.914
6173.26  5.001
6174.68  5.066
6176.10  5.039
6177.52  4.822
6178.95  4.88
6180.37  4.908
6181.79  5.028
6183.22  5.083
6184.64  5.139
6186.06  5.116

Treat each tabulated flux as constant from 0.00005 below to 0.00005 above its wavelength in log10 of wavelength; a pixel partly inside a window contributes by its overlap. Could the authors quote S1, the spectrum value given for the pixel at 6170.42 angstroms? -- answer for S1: 4.546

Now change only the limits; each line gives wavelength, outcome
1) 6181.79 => 5.028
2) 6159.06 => 5.098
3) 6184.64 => 5.139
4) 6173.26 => 5.001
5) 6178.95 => 4.88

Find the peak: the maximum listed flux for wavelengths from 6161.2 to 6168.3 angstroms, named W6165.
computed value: 5.082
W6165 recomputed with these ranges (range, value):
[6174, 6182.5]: 5.066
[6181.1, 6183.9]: 5.083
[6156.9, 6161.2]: 5.098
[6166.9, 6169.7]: 4.975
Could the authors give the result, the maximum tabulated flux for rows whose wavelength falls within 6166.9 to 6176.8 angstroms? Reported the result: 5.066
